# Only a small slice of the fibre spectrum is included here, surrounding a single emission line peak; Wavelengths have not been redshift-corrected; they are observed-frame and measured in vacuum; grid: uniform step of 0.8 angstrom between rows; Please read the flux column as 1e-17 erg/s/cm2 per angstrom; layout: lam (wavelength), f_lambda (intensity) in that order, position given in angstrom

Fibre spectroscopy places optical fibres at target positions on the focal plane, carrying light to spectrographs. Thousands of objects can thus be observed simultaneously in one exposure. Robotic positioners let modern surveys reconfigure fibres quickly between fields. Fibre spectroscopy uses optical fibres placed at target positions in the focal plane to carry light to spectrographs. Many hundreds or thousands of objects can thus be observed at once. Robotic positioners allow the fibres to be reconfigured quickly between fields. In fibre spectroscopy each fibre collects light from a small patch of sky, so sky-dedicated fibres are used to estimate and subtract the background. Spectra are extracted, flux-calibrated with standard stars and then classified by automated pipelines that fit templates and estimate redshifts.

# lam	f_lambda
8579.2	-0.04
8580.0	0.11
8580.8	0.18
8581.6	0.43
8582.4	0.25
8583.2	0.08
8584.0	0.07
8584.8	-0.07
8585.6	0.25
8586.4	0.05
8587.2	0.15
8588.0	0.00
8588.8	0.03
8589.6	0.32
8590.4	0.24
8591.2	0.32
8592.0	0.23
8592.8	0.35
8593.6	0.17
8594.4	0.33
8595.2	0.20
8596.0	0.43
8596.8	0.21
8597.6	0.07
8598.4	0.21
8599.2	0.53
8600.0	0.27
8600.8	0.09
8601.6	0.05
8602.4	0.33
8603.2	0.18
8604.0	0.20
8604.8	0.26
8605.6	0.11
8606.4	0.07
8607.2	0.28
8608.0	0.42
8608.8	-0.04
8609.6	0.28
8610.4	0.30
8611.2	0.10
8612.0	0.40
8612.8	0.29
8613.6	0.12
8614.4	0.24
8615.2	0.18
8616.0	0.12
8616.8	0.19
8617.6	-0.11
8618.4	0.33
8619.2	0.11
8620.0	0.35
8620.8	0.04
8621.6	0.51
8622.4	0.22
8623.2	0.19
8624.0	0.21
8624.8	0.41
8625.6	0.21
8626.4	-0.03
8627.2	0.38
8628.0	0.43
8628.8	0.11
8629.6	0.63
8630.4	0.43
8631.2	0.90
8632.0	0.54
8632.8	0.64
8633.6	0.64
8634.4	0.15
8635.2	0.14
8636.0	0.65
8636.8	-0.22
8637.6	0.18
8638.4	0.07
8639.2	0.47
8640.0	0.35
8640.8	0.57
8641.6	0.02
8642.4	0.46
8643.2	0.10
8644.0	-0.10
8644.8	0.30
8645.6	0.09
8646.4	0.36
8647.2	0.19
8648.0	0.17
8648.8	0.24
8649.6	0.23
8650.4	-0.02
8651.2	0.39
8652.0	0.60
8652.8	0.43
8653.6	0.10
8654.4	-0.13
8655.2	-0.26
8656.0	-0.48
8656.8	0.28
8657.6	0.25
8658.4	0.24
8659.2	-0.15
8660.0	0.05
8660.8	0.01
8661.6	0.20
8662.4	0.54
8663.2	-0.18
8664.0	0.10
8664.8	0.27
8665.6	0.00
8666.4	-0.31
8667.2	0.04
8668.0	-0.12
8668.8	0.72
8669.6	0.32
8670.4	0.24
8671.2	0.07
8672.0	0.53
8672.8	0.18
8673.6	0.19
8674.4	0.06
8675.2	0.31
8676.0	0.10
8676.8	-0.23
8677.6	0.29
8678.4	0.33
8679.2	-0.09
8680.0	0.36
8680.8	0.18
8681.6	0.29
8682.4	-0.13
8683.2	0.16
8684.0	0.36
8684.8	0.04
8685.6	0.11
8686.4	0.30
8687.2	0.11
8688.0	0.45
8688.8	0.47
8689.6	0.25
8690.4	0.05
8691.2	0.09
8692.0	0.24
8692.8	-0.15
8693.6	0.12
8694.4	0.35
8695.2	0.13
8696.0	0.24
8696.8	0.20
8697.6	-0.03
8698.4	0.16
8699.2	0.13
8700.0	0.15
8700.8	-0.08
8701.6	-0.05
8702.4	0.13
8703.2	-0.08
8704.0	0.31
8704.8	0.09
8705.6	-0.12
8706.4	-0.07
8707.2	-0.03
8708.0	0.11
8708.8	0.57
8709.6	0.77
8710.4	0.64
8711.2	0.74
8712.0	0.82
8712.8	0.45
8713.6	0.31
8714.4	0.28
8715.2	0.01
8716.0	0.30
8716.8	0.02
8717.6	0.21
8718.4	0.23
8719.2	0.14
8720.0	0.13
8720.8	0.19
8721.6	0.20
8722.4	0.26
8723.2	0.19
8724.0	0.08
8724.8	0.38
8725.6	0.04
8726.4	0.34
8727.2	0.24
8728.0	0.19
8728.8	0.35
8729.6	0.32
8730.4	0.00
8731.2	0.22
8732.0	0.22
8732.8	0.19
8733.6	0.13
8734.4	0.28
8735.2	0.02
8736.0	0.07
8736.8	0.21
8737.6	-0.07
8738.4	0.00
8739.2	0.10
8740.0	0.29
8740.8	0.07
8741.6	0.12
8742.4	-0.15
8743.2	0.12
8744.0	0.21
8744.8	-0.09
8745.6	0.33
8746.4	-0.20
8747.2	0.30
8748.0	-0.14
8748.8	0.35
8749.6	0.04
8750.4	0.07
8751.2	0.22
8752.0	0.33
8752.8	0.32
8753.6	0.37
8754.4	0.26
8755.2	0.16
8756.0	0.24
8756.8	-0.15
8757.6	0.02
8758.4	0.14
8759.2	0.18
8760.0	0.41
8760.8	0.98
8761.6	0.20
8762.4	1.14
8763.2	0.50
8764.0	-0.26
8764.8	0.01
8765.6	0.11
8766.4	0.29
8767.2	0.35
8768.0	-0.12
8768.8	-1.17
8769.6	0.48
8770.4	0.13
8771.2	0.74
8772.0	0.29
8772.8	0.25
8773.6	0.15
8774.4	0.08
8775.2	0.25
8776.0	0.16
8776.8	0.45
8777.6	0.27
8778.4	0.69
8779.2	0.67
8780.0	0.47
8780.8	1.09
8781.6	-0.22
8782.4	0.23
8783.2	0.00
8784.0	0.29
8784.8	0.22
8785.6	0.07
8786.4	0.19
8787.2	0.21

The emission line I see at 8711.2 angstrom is H-beta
